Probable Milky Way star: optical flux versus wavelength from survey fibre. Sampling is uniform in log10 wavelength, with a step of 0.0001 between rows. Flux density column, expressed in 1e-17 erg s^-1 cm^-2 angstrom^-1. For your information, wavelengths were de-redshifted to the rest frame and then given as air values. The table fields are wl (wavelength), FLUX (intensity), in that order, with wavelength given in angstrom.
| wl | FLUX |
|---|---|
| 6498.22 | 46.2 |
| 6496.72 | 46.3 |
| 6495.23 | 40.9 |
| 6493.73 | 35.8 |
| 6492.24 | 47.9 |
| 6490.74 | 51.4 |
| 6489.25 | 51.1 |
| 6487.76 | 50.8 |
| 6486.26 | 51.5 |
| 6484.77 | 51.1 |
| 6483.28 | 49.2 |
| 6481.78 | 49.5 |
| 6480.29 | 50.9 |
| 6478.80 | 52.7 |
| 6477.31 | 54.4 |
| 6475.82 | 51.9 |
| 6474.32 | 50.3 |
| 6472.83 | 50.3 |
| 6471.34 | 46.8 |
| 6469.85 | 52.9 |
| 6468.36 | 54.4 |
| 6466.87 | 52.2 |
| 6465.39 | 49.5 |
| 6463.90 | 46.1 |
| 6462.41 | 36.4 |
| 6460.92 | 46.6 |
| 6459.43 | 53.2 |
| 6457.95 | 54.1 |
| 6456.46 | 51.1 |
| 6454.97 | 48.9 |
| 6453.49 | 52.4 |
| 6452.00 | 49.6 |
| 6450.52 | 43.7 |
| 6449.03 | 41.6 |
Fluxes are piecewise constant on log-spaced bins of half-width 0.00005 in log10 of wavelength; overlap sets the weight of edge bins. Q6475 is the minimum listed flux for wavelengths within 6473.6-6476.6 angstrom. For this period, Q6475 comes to 50.3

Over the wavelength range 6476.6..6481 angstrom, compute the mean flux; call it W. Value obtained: 52.7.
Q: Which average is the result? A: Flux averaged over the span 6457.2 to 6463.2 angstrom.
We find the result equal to 47.5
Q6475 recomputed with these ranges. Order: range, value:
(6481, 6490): 49.2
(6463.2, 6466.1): 46.1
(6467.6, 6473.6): 46.8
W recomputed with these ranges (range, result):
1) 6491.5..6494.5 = 41.8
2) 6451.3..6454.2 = 50.9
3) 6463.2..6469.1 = 50.6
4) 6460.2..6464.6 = 42.9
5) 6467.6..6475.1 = 50.9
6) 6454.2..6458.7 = 51.5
